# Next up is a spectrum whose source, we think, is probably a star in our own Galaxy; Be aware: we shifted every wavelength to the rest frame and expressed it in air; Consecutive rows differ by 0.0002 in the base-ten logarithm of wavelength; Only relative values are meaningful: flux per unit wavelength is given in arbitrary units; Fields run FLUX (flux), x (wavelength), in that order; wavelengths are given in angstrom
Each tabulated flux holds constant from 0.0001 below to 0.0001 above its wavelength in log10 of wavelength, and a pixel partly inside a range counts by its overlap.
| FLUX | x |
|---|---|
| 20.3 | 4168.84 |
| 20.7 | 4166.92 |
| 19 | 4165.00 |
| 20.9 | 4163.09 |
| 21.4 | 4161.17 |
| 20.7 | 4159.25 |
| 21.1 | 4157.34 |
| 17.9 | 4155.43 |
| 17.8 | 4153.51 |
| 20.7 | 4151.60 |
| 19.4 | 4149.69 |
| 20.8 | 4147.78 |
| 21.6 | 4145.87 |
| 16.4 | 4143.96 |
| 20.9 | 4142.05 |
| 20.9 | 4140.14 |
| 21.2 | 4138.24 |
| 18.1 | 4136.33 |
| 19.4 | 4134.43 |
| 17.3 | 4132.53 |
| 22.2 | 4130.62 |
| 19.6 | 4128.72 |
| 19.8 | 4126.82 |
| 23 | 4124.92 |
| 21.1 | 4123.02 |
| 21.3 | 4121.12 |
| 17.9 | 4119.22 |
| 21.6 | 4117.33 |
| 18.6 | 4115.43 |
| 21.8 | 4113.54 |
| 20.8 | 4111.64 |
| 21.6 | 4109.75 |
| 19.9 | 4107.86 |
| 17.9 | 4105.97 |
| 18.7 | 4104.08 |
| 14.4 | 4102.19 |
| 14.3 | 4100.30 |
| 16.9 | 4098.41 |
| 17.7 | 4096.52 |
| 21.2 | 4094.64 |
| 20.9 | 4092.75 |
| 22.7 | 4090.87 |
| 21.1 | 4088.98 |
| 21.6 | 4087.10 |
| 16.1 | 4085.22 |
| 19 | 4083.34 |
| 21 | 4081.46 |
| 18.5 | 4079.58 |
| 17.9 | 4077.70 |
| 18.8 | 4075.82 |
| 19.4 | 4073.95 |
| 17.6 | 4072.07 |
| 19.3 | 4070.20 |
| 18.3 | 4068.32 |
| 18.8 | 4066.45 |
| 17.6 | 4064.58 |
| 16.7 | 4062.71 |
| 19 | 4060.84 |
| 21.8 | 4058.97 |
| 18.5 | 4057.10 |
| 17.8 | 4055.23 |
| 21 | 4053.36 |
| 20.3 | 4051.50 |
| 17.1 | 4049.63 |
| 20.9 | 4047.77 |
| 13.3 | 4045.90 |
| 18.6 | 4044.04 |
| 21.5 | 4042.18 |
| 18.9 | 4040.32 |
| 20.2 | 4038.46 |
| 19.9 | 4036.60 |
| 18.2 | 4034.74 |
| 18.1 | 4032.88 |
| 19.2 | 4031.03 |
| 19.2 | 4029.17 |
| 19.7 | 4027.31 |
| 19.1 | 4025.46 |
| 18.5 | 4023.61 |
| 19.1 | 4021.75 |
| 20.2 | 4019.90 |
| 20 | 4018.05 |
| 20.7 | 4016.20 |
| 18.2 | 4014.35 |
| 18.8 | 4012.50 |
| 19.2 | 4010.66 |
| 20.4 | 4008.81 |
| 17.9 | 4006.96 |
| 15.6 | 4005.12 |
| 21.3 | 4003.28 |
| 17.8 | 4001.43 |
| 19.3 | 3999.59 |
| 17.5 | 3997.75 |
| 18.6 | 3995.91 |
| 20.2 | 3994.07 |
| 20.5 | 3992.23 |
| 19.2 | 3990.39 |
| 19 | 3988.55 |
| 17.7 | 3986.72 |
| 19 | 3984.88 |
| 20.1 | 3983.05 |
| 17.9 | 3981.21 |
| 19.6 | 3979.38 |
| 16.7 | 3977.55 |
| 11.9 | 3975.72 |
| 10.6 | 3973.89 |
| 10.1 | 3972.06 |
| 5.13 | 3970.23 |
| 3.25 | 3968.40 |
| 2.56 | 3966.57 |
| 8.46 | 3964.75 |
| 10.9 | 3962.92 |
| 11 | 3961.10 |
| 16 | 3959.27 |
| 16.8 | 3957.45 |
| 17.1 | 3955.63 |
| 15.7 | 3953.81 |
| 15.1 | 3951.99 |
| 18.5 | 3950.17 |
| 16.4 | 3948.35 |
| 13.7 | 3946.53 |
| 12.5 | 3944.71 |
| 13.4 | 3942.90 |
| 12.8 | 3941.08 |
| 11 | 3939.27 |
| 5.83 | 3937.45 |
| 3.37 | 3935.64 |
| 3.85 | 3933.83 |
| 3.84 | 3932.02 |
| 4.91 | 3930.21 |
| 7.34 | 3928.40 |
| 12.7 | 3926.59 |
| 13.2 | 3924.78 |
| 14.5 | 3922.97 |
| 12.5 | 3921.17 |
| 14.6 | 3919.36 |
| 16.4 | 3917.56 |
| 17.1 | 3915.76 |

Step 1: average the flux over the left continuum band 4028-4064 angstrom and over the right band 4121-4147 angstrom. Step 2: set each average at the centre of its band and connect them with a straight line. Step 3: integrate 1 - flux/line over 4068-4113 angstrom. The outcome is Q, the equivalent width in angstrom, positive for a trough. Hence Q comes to 1.2 angstrom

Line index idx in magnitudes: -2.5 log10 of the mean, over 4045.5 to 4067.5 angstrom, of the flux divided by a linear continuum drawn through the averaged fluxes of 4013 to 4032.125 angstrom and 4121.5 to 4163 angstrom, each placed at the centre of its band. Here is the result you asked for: 0.05 mag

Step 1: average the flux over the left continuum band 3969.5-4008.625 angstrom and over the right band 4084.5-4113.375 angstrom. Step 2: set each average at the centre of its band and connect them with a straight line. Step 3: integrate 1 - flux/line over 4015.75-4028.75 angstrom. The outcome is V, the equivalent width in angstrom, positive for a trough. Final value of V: -1.4 angstrom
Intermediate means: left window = 17.1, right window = 19.1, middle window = 19.6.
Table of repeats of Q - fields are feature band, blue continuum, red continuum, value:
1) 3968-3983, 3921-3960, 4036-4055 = 1.8 angstrom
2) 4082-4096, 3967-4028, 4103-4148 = -0.8 angstrom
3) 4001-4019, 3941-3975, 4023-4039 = -2.0 angstrom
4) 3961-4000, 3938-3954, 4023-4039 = 4.3 angstrom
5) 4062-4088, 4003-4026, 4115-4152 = 1.3 angstrom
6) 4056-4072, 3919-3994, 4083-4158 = -1.3 angstrom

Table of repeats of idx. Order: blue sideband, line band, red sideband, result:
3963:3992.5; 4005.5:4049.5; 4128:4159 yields -0.23 mag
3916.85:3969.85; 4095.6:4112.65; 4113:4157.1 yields 0.03 mag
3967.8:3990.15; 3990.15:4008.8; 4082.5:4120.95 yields -0.22 mag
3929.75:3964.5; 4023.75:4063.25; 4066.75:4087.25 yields -0.13 mag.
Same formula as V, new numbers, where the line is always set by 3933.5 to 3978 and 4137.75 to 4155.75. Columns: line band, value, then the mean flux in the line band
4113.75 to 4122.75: -0.8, 20.1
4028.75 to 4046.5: -4.6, 18.8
